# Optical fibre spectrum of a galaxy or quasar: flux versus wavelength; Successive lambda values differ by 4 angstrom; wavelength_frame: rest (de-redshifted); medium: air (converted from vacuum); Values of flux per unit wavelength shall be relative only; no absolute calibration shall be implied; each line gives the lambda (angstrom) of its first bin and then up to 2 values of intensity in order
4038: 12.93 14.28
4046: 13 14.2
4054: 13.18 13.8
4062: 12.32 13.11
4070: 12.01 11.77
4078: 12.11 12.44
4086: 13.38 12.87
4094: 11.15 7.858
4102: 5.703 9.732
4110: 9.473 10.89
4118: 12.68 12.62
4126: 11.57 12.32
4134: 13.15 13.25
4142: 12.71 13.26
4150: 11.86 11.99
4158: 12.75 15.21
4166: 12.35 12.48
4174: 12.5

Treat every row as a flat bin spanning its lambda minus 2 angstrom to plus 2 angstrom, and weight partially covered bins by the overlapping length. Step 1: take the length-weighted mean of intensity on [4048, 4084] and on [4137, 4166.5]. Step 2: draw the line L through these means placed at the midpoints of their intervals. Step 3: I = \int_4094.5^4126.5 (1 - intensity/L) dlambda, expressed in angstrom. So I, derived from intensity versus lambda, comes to 7.01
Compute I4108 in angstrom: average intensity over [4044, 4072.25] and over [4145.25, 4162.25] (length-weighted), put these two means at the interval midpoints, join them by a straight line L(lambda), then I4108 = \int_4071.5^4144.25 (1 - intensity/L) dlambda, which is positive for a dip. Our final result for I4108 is 8.3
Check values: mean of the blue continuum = 13.1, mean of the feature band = 11.4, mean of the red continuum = 12.8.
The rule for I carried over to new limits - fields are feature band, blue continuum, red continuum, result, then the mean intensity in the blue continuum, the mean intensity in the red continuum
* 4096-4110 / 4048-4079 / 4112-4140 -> 5.0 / 12.8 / 12.4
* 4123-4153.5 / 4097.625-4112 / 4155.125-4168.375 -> -3.8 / 8.23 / 13.3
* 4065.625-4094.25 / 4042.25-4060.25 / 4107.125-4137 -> 1.1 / 13.6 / 11.8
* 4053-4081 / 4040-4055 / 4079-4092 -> 1.4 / 13.7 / 12.8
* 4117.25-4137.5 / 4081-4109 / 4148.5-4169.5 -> -1.6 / 10.3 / 12.8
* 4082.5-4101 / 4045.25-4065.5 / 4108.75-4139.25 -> 2.3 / 13.3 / 12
